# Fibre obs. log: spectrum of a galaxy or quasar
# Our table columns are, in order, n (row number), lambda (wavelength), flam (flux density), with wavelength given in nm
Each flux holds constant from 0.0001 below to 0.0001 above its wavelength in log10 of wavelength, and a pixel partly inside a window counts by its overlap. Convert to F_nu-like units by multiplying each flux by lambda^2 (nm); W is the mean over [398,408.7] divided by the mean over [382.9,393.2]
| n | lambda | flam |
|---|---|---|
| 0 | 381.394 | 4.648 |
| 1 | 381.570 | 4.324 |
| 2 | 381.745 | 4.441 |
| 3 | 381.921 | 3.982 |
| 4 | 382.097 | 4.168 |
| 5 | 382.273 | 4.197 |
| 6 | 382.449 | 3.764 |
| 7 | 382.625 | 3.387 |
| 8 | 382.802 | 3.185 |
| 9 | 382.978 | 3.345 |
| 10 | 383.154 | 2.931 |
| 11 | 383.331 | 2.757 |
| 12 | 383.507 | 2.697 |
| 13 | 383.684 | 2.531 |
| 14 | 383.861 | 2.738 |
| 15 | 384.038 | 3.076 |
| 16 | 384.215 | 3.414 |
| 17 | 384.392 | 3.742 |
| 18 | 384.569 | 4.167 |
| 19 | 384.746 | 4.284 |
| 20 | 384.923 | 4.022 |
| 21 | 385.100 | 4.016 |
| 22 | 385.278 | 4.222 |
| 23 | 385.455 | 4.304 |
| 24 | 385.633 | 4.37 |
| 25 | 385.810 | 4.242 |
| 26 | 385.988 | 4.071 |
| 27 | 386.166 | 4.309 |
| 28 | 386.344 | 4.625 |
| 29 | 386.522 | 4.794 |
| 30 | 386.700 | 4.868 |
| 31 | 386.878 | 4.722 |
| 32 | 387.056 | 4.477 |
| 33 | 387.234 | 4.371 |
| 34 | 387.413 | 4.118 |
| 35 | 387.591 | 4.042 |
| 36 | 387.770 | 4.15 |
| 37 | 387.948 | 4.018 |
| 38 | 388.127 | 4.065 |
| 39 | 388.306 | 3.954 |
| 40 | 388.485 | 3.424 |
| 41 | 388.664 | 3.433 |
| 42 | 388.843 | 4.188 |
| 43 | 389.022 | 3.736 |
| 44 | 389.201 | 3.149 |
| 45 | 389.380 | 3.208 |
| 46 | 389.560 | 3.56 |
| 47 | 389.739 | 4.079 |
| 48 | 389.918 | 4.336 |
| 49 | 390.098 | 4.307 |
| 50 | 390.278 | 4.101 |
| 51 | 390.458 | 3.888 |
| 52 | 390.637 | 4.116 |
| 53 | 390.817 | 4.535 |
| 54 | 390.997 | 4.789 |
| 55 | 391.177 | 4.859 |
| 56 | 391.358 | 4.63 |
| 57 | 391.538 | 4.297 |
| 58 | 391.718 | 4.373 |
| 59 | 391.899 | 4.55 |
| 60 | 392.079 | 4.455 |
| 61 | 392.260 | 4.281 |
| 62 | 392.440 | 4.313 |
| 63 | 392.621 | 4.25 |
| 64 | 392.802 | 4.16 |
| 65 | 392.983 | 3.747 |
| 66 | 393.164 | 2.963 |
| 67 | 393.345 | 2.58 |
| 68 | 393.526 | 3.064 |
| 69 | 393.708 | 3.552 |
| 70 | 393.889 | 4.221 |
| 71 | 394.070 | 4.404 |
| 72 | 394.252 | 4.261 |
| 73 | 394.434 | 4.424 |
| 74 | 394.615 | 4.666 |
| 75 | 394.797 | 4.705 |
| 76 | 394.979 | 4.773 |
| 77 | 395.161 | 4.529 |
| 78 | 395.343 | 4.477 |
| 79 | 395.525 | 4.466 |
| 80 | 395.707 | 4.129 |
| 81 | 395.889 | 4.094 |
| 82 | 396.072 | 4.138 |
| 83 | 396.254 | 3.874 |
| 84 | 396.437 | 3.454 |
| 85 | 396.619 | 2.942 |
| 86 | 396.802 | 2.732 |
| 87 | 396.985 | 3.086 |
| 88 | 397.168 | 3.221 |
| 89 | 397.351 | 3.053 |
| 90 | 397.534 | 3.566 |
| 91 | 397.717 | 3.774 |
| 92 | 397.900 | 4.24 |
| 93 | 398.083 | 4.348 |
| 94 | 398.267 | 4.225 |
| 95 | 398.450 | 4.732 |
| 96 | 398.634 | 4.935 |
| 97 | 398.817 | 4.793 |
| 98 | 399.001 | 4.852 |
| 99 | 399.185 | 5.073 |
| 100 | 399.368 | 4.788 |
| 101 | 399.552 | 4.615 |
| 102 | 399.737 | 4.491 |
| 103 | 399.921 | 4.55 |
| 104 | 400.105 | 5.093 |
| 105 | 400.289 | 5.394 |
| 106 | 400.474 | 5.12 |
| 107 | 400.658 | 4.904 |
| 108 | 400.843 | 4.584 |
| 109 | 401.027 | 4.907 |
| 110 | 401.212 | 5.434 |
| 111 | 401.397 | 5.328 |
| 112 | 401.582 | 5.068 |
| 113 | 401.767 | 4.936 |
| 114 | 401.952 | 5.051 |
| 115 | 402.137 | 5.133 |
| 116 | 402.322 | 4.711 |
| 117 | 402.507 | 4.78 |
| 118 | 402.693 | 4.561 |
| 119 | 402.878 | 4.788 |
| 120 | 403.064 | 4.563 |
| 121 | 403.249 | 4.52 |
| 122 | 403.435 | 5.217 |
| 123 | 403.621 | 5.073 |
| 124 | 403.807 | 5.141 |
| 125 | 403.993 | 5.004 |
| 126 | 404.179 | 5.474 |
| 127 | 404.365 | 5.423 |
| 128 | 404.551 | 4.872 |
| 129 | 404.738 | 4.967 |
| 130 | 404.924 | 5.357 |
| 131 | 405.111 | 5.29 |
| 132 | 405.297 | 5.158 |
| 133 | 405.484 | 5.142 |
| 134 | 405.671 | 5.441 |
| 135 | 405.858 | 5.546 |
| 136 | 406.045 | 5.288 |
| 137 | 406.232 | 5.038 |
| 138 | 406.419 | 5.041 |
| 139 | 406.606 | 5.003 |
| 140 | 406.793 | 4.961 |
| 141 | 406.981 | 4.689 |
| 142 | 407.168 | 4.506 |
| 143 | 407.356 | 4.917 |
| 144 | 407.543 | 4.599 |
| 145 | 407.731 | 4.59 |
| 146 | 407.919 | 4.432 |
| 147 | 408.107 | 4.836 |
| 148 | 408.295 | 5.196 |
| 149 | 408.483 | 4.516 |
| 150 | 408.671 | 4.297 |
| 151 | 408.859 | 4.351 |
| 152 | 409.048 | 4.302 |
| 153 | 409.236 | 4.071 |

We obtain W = 1.33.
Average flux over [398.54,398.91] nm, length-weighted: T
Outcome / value 4.86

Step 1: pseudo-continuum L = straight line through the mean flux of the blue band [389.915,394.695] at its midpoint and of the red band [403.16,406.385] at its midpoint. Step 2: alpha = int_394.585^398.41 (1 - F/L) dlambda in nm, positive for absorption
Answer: 0.48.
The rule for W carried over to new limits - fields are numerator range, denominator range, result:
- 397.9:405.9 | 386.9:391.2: 1.31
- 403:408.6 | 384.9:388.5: 1.29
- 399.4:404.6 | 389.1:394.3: 1.29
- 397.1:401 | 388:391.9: 1.16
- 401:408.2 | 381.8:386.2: 1.51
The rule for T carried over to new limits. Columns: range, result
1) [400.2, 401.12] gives 4.98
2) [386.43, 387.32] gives 4.65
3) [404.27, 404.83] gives 5.09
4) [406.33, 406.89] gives 5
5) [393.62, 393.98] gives 3.9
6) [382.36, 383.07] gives 3.42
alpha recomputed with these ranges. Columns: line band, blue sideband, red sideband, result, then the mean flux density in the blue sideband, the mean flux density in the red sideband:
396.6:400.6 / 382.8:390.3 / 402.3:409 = 0.23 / 3.87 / 4.92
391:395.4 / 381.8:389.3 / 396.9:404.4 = 0.09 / 3.86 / 4.69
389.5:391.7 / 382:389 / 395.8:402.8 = -0.12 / 3.88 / 4.44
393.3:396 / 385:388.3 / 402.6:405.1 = 0.26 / 4.31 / 5.01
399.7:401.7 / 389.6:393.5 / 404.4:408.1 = -0.14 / 4.15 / 4.99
